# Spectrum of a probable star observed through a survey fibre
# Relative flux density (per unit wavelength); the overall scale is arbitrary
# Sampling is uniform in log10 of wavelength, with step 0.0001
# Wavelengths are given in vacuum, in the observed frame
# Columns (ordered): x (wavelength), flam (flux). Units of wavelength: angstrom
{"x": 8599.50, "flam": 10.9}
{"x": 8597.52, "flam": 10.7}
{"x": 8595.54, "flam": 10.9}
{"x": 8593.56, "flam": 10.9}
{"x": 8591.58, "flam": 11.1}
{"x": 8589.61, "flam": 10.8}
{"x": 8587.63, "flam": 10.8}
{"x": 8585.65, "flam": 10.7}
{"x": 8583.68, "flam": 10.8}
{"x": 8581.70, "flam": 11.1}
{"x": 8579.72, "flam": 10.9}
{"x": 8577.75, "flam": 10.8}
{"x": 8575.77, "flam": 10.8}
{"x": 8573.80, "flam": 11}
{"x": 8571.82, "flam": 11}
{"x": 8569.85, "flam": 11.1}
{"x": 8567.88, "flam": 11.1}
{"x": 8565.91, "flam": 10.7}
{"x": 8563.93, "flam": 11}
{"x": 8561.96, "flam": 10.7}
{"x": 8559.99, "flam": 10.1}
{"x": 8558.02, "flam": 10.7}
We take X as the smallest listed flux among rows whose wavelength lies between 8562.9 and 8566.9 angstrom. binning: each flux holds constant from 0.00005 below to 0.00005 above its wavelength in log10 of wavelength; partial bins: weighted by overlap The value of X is 10.7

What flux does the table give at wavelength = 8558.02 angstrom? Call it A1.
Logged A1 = 10.7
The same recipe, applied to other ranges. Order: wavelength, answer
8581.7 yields 11.1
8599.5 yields 10.9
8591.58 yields 11.1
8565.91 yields 10.7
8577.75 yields 10.8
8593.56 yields 10.9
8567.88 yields 11.1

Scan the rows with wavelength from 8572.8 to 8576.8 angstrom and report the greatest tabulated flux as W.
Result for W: 11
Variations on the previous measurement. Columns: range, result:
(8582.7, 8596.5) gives 11.1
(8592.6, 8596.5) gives 10.9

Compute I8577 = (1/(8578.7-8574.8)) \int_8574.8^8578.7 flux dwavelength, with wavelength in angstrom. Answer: 10.8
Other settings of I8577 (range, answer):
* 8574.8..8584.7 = 10.9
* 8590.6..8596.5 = 11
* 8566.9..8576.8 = 11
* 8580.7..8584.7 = 10.9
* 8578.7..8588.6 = 10.9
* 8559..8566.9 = 10.6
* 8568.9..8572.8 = 11.1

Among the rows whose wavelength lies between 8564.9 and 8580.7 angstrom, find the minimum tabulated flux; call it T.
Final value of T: 10.7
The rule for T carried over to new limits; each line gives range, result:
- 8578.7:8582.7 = 10.9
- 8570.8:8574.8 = 11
